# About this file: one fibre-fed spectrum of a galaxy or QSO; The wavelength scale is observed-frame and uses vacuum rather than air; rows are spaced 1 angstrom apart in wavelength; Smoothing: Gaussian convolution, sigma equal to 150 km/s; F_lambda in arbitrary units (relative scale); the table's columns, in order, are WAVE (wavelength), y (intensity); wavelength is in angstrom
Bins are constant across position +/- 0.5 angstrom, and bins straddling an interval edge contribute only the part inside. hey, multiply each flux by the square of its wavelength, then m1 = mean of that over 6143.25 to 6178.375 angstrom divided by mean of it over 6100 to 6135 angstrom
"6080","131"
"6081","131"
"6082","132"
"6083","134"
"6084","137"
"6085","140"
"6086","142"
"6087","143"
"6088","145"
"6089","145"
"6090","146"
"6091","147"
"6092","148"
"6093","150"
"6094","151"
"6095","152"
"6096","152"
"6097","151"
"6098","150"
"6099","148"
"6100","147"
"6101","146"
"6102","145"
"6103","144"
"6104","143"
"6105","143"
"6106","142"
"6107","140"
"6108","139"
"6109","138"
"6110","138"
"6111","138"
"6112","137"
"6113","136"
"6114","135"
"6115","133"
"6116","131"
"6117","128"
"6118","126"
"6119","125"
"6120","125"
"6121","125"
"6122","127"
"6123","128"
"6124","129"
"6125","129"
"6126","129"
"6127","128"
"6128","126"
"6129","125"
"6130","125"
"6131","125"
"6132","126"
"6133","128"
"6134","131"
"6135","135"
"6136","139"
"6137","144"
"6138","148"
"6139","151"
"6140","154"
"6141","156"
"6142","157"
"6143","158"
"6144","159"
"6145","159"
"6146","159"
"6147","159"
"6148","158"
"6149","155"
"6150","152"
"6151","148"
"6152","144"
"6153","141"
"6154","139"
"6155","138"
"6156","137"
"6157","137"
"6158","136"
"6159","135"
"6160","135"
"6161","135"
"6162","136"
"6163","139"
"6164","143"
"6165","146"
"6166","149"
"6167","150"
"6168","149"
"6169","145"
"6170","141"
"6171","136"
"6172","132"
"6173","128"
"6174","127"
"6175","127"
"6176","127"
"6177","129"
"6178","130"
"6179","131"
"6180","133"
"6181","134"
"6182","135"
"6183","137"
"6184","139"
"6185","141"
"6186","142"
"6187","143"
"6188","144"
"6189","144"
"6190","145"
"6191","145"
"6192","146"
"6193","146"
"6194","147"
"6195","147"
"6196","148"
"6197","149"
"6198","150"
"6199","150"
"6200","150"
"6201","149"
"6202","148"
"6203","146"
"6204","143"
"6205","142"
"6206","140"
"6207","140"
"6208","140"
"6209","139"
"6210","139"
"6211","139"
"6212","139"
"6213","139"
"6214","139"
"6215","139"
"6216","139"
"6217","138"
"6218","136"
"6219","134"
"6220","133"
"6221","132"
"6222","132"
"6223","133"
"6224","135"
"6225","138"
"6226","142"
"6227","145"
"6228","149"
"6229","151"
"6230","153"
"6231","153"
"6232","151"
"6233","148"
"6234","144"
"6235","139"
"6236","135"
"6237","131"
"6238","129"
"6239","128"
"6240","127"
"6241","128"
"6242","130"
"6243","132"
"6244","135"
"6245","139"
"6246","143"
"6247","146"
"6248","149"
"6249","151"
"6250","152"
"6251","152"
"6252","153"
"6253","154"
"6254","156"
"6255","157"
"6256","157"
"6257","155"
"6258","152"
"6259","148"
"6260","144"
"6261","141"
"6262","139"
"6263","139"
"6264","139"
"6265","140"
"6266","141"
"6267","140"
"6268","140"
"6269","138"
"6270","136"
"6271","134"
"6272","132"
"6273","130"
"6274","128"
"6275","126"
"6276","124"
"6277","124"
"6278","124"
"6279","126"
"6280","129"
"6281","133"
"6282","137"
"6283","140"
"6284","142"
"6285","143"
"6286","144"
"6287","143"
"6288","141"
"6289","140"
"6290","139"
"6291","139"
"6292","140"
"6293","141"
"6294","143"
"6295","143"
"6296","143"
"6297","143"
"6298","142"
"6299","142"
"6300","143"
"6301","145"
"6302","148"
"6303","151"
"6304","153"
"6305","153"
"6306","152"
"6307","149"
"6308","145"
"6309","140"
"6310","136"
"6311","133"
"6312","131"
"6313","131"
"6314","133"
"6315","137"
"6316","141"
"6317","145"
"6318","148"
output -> 1.08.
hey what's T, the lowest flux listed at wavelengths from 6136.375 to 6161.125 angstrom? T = 135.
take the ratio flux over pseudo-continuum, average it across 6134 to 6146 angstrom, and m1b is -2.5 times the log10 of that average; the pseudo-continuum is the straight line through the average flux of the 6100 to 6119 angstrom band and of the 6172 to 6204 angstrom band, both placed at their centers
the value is -0.09 mag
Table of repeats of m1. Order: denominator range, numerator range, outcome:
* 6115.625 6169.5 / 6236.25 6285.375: 1.03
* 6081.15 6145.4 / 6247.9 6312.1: 1.07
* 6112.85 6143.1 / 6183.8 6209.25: 1.11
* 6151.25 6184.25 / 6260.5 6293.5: 1.03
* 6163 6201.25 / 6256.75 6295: 1.01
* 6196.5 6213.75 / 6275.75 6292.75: 0.97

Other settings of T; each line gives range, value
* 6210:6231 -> 132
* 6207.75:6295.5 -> 124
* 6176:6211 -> 127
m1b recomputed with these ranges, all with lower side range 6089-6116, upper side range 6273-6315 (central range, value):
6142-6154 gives -0.08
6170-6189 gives 0.06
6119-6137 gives 0.12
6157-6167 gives 0.02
